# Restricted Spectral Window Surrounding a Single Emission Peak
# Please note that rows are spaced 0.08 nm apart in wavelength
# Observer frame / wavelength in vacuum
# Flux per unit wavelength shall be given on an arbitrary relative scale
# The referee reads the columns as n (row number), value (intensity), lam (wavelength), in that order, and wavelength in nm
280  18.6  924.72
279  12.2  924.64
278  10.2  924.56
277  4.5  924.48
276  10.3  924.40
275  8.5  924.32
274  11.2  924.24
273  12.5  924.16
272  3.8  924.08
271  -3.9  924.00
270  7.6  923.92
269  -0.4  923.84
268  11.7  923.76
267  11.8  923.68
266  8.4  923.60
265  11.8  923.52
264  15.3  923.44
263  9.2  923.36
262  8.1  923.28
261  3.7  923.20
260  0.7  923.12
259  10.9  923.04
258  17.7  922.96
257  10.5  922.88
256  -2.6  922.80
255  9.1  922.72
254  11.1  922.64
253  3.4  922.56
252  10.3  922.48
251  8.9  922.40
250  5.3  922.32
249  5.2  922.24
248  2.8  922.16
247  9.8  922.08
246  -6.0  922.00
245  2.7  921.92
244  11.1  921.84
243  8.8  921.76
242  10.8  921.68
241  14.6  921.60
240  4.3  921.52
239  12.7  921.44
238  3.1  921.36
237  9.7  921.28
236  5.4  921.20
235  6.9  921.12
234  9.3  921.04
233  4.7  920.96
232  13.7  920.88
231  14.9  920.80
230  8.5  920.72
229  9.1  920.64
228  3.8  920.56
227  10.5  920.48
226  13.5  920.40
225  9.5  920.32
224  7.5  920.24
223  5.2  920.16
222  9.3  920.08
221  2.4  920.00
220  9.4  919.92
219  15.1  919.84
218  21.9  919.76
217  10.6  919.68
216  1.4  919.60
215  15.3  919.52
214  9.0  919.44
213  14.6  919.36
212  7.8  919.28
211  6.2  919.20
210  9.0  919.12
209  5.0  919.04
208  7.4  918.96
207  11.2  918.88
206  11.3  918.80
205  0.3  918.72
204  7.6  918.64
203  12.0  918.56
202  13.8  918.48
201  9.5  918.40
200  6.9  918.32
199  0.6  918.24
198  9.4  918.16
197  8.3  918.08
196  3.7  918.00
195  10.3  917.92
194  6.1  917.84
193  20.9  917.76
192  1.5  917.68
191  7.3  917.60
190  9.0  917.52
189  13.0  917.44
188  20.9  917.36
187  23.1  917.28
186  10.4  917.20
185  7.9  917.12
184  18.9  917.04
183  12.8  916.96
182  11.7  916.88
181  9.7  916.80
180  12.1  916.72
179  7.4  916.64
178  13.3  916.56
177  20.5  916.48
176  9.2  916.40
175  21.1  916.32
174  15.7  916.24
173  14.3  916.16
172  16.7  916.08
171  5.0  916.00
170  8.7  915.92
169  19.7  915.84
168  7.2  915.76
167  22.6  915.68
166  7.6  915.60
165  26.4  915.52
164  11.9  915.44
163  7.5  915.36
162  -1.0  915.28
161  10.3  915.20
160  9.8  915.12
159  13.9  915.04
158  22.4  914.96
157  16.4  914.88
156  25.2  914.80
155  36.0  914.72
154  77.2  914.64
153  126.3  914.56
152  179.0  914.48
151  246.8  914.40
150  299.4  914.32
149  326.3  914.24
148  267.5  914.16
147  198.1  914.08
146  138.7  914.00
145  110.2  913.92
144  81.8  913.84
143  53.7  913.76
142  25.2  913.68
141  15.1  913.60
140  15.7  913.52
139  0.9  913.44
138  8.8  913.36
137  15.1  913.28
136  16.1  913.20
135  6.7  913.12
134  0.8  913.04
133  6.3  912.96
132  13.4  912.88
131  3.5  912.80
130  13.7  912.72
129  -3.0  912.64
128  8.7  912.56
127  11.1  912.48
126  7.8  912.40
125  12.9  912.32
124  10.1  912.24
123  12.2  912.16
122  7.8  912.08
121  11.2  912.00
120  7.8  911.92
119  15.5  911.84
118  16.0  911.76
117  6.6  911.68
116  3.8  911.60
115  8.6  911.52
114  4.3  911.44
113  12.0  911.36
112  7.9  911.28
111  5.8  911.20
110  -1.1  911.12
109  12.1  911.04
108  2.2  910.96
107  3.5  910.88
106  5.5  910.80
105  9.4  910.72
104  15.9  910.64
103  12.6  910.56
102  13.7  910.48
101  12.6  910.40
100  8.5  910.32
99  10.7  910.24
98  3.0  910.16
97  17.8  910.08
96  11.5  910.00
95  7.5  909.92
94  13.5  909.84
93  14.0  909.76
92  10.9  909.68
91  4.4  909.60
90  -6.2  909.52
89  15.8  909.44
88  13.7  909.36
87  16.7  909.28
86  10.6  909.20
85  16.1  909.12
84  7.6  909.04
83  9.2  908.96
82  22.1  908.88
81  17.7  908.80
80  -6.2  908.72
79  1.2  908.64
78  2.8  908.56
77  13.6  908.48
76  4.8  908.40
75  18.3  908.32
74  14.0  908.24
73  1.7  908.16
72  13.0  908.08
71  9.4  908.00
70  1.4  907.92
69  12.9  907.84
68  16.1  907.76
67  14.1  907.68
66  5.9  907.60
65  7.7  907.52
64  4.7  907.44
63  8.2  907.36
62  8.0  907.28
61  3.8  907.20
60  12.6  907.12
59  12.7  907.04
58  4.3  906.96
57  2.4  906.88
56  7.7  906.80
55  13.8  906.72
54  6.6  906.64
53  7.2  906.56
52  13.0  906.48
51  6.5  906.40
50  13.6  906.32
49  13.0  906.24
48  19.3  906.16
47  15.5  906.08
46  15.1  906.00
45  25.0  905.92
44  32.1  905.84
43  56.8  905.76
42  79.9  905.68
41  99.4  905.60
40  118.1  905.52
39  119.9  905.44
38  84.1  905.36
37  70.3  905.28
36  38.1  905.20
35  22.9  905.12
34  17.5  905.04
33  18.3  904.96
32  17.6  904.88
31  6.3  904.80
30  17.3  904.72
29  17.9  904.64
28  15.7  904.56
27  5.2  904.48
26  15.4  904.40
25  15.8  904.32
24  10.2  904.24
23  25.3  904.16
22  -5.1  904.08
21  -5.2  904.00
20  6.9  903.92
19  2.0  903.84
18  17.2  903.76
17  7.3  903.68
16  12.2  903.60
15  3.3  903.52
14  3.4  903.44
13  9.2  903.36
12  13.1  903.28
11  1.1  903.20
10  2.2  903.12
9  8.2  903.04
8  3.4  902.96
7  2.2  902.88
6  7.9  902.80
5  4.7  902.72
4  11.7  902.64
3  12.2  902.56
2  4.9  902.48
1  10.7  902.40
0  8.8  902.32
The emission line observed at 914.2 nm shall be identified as [O III] 5007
